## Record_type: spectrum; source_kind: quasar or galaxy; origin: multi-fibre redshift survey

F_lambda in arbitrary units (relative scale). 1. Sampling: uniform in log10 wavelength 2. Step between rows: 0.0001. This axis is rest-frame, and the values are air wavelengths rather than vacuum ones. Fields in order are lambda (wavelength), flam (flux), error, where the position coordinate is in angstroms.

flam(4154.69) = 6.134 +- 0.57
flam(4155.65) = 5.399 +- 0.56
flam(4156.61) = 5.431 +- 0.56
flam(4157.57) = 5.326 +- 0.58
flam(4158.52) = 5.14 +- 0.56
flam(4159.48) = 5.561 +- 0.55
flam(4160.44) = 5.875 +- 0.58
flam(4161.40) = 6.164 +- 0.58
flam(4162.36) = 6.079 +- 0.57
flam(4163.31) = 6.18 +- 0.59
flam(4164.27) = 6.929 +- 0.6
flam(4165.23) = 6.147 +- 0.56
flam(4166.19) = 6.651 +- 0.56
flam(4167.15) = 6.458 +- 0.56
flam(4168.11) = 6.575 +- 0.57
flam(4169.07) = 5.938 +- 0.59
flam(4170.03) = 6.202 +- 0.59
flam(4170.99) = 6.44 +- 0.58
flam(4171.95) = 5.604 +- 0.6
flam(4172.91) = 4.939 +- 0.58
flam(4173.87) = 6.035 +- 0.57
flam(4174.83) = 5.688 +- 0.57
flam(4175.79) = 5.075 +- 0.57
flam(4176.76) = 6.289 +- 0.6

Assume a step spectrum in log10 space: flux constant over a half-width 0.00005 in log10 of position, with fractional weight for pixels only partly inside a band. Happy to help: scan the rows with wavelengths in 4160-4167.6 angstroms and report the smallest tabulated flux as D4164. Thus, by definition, 5.875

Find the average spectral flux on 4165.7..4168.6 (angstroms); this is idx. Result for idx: 6.55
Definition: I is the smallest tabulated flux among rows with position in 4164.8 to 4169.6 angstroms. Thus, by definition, 5.938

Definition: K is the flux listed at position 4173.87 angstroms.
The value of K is 6.035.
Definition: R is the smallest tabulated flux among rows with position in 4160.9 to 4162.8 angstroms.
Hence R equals 6.079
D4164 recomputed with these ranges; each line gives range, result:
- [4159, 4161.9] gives 5.561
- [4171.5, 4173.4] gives 4.939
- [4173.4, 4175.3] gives 5.688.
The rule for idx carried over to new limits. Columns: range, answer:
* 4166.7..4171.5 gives 6.32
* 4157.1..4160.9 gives 5.48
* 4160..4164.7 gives 6.25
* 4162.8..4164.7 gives 6.56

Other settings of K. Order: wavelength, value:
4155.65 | 5.399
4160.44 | 5.875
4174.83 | 5.688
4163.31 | 6.18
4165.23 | 6.147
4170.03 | 6.202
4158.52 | 5.14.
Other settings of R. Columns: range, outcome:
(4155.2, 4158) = 5.326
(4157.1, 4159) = 5.14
